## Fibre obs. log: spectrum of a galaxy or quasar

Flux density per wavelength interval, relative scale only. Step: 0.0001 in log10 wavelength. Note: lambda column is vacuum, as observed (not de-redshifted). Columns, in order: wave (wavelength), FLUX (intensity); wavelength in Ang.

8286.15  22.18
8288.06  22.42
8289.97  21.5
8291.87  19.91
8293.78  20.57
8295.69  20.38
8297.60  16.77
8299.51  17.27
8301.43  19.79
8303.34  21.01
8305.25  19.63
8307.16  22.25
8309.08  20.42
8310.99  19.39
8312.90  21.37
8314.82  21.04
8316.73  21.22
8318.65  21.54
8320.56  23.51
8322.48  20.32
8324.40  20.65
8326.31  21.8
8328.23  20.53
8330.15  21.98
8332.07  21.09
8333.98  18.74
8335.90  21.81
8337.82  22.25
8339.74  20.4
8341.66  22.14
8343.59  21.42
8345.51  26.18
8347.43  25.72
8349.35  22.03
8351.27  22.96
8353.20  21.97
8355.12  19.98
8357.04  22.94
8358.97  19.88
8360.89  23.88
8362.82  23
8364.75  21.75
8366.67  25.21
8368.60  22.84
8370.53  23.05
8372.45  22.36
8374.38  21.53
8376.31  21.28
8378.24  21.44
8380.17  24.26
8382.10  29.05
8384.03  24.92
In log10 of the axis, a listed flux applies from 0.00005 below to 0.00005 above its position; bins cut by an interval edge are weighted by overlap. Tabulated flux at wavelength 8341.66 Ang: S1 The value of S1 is 22.14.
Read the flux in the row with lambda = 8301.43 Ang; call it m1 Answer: 19.79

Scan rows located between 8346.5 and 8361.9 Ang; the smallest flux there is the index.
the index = 19.88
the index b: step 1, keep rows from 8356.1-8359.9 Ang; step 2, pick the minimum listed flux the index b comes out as 19.88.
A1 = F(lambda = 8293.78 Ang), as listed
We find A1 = 20.57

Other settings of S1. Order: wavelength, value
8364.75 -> 21.75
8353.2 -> 21.97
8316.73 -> 21.22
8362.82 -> 23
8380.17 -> 24.26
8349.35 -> 22.03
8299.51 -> 17.27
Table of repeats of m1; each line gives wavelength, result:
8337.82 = 22.25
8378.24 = 21.44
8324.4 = 20.65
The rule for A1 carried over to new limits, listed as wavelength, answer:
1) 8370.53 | 23.05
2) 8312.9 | 21.37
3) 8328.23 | 20.53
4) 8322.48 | 20.32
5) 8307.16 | 22.25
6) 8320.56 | 23.51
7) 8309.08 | 20.42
